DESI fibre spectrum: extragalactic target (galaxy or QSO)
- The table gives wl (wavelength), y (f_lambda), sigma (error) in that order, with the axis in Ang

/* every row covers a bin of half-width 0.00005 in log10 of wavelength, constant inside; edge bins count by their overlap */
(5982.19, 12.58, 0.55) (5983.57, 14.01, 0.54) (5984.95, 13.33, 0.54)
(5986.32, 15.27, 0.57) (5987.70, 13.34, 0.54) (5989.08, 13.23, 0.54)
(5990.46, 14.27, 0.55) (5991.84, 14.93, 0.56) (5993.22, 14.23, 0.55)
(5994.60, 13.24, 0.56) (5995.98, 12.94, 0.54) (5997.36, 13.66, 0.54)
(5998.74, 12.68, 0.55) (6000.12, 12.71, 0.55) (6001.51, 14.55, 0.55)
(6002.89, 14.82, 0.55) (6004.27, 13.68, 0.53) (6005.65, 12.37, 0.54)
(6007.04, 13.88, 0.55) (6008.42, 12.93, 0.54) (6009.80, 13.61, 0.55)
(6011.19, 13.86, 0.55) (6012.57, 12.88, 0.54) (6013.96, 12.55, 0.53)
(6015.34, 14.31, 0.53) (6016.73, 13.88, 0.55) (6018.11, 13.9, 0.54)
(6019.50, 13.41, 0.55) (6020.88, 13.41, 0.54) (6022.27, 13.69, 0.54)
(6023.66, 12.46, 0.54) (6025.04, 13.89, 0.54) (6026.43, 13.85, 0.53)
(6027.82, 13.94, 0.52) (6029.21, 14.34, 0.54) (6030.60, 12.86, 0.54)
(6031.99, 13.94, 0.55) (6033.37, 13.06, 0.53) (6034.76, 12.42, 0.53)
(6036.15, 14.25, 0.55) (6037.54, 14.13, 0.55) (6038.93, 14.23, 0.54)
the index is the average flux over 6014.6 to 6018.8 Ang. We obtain 14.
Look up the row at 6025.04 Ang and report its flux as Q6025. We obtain 13.89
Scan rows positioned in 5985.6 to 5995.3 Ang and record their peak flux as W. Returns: 15.27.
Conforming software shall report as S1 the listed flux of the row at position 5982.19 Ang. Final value 12.58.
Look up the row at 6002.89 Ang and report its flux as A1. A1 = 14.82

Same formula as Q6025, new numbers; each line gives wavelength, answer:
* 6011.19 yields 13.86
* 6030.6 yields 12.86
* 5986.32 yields 15.27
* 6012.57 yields 12.88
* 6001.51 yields 14.55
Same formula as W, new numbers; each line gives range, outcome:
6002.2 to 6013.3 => 14.82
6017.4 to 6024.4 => 13.9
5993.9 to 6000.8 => 13.66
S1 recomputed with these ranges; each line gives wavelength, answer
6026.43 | 13.85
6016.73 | 13.88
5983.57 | 14.01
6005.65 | 12.37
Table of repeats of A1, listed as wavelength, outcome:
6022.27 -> 13.69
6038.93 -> 14.23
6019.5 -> 13.41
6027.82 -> 13.94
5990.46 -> 14.27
